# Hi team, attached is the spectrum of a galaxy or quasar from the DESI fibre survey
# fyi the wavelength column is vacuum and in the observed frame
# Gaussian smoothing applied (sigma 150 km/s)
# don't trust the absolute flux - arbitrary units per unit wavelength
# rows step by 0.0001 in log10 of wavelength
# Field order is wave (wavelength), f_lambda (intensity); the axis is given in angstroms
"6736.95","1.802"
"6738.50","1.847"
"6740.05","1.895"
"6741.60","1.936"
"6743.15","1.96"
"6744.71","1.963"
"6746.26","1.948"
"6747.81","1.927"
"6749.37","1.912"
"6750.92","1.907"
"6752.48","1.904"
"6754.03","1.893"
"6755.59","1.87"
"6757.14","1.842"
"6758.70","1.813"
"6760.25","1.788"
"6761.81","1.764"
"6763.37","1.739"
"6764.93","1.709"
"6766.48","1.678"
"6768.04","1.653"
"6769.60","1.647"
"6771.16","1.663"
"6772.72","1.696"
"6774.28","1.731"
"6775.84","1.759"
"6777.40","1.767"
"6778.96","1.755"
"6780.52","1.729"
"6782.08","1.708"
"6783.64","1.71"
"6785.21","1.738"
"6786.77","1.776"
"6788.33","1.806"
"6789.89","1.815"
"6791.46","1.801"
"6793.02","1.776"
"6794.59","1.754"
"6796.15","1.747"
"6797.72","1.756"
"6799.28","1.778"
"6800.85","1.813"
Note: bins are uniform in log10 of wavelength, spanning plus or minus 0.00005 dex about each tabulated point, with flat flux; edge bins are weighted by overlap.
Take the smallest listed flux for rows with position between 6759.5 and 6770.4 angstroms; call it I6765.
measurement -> 1.647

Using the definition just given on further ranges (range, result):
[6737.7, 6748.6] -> 1.847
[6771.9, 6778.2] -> 1.696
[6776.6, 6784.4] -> 1.708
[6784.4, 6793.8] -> 1.738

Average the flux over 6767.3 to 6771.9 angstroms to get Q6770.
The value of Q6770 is 1.65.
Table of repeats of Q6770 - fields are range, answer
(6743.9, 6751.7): 1.93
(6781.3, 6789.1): 1.75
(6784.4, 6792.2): 1.79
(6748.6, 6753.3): 1.91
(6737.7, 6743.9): 1.91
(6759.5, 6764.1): 1.76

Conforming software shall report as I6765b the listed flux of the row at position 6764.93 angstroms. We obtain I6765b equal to 1.709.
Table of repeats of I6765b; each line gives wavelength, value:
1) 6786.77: 1.776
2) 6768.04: 1.653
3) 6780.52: 1.729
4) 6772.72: 1.696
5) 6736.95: 1.802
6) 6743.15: 1.96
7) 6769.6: 1.647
